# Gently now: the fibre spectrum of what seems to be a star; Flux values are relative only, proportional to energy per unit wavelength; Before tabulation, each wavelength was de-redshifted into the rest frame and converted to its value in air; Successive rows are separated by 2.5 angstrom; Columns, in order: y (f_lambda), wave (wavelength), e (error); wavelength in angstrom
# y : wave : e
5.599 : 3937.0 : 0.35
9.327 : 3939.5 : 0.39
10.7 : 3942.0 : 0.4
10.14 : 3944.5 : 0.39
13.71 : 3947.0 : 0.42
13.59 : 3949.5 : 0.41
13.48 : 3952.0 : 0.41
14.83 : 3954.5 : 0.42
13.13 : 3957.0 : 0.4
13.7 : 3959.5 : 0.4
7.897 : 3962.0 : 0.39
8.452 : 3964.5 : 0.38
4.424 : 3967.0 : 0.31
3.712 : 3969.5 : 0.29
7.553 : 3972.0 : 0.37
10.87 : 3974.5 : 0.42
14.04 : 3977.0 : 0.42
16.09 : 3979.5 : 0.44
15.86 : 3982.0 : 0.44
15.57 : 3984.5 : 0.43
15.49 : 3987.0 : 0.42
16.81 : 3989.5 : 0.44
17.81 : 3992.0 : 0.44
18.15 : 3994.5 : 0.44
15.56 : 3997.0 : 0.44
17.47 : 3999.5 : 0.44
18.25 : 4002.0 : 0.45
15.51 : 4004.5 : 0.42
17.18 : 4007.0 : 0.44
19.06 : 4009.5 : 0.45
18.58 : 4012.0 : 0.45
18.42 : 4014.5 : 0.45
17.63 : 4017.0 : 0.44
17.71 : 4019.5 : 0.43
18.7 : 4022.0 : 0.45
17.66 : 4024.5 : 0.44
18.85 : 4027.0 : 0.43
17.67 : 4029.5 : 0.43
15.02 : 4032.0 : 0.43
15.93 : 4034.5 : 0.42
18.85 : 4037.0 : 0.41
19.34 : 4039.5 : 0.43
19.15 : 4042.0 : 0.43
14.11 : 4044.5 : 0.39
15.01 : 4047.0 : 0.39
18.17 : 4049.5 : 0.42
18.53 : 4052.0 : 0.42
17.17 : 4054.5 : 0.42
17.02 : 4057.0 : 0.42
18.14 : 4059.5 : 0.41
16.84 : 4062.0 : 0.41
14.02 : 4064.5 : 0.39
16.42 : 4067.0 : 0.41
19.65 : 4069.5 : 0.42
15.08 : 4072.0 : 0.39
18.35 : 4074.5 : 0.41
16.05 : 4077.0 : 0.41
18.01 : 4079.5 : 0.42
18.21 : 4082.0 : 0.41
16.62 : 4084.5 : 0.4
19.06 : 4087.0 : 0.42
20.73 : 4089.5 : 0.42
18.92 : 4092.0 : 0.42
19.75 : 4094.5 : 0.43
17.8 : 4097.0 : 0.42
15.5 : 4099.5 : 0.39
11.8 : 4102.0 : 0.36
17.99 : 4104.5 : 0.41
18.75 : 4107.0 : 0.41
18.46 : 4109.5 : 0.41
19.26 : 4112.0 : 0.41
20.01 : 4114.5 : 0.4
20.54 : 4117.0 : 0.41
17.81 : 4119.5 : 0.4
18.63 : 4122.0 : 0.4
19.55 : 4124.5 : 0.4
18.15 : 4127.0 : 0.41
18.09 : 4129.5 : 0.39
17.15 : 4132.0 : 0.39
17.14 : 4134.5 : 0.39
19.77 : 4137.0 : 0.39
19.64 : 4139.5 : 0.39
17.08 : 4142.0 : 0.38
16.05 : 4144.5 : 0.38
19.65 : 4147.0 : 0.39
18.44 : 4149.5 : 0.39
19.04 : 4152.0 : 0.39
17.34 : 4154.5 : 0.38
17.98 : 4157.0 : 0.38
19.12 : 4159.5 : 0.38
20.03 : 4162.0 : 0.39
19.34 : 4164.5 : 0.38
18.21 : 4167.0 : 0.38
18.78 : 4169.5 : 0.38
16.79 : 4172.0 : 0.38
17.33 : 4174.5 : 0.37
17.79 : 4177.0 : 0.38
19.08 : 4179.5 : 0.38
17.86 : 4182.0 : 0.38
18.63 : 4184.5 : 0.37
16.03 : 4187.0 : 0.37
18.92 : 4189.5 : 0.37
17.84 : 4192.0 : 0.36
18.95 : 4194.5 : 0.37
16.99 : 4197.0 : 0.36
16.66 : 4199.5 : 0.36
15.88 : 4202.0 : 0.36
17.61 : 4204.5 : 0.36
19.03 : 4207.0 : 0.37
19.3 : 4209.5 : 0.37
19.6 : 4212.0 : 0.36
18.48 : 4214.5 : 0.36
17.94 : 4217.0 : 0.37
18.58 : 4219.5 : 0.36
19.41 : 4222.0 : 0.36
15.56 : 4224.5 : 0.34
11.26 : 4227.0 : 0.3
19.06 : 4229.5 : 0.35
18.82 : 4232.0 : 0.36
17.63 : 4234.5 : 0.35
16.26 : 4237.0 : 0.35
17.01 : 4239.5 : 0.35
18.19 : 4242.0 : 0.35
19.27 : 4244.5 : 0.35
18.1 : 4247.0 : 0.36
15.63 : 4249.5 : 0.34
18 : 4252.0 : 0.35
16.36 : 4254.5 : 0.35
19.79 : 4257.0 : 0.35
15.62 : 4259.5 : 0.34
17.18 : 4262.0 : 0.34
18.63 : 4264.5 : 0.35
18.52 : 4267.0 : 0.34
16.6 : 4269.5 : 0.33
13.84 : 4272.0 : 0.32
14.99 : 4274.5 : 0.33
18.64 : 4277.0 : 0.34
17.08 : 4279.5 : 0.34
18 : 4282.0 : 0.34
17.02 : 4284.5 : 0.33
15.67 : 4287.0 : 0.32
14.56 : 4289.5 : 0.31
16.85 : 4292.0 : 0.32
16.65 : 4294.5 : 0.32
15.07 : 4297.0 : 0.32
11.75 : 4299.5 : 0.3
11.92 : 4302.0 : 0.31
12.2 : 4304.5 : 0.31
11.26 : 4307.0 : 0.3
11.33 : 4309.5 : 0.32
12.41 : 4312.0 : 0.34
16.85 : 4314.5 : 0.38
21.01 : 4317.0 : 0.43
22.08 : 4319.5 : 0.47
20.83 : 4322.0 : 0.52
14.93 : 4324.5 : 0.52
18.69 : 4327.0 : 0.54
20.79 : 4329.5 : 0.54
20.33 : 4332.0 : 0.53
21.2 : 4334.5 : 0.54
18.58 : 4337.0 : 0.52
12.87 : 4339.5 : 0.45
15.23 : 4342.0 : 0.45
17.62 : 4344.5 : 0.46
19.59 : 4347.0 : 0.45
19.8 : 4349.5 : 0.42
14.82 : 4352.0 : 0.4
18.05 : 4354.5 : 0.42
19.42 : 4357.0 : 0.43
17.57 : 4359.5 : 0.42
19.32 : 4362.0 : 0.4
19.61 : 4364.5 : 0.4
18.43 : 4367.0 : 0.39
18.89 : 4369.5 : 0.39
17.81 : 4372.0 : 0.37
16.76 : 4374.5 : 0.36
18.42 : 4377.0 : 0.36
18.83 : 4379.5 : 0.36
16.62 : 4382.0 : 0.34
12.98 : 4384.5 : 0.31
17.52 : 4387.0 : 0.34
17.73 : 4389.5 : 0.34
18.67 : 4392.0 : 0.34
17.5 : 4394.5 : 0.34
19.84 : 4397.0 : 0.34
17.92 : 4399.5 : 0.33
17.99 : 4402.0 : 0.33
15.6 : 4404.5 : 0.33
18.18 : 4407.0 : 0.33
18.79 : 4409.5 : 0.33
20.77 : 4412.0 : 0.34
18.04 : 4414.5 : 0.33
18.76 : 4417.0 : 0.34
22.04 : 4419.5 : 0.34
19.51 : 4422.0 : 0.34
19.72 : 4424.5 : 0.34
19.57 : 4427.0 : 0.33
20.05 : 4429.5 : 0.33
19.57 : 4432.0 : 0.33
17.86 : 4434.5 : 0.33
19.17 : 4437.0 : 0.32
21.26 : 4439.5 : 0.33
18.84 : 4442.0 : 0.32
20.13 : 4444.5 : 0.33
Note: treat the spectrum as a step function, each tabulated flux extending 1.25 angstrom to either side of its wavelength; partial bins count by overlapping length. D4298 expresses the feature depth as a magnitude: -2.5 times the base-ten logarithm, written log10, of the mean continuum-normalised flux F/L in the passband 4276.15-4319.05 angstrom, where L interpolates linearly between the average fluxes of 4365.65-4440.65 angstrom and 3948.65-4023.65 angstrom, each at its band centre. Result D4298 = 0.15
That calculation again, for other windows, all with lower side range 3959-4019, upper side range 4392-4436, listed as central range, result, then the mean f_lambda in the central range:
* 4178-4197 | -0.100 mag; 18.1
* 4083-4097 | -0.217 mag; 18.9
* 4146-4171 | -0.160 mag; 18.8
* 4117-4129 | -0.183 mag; 18.7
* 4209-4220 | -0.120 mag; 18.8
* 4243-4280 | 0.004 mag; 17.2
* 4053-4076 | -0.120 mag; 17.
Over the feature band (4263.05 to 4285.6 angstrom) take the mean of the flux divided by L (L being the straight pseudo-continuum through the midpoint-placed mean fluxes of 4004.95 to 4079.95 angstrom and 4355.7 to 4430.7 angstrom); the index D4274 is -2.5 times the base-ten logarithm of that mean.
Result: 0.06 mag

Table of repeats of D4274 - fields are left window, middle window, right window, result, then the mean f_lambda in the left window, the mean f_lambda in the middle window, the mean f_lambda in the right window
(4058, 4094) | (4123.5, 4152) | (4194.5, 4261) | -0.04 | 17.6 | 18.3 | 17.6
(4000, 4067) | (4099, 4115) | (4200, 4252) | 0.01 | 17.4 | 17.4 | 17.6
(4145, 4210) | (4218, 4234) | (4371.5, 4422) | 0.06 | 18.1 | 17.2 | 18.1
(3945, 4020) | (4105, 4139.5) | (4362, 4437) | -0.19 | 14.3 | 18.7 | 18.4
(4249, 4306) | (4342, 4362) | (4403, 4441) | -0.02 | 16.1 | 18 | 19.2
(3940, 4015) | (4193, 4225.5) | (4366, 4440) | -0.11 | 13.8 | 18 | 18.5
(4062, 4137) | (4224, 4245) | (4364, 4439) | 0.07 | 17.9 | 17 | 18.5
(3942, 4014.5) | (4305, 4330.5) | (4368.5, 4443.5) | 0.05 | 13.8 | 16.8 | 18.5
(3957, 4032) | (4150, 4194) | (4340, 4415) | -0.12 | 15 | 18.3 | 17.9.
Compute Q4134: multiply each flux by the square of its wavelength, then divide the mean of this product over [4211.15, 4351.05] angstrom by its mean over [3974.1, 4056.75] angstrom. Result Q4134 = 1.13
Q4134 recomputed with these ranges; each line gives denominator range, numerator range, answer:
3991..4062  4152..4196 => 1.12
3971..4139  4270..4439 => 1.17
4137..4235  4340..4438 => 1.12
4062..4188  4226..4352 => 1.01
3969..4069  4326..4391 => 1.28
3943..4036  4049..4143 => 1.28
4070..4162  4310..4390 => 1.10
